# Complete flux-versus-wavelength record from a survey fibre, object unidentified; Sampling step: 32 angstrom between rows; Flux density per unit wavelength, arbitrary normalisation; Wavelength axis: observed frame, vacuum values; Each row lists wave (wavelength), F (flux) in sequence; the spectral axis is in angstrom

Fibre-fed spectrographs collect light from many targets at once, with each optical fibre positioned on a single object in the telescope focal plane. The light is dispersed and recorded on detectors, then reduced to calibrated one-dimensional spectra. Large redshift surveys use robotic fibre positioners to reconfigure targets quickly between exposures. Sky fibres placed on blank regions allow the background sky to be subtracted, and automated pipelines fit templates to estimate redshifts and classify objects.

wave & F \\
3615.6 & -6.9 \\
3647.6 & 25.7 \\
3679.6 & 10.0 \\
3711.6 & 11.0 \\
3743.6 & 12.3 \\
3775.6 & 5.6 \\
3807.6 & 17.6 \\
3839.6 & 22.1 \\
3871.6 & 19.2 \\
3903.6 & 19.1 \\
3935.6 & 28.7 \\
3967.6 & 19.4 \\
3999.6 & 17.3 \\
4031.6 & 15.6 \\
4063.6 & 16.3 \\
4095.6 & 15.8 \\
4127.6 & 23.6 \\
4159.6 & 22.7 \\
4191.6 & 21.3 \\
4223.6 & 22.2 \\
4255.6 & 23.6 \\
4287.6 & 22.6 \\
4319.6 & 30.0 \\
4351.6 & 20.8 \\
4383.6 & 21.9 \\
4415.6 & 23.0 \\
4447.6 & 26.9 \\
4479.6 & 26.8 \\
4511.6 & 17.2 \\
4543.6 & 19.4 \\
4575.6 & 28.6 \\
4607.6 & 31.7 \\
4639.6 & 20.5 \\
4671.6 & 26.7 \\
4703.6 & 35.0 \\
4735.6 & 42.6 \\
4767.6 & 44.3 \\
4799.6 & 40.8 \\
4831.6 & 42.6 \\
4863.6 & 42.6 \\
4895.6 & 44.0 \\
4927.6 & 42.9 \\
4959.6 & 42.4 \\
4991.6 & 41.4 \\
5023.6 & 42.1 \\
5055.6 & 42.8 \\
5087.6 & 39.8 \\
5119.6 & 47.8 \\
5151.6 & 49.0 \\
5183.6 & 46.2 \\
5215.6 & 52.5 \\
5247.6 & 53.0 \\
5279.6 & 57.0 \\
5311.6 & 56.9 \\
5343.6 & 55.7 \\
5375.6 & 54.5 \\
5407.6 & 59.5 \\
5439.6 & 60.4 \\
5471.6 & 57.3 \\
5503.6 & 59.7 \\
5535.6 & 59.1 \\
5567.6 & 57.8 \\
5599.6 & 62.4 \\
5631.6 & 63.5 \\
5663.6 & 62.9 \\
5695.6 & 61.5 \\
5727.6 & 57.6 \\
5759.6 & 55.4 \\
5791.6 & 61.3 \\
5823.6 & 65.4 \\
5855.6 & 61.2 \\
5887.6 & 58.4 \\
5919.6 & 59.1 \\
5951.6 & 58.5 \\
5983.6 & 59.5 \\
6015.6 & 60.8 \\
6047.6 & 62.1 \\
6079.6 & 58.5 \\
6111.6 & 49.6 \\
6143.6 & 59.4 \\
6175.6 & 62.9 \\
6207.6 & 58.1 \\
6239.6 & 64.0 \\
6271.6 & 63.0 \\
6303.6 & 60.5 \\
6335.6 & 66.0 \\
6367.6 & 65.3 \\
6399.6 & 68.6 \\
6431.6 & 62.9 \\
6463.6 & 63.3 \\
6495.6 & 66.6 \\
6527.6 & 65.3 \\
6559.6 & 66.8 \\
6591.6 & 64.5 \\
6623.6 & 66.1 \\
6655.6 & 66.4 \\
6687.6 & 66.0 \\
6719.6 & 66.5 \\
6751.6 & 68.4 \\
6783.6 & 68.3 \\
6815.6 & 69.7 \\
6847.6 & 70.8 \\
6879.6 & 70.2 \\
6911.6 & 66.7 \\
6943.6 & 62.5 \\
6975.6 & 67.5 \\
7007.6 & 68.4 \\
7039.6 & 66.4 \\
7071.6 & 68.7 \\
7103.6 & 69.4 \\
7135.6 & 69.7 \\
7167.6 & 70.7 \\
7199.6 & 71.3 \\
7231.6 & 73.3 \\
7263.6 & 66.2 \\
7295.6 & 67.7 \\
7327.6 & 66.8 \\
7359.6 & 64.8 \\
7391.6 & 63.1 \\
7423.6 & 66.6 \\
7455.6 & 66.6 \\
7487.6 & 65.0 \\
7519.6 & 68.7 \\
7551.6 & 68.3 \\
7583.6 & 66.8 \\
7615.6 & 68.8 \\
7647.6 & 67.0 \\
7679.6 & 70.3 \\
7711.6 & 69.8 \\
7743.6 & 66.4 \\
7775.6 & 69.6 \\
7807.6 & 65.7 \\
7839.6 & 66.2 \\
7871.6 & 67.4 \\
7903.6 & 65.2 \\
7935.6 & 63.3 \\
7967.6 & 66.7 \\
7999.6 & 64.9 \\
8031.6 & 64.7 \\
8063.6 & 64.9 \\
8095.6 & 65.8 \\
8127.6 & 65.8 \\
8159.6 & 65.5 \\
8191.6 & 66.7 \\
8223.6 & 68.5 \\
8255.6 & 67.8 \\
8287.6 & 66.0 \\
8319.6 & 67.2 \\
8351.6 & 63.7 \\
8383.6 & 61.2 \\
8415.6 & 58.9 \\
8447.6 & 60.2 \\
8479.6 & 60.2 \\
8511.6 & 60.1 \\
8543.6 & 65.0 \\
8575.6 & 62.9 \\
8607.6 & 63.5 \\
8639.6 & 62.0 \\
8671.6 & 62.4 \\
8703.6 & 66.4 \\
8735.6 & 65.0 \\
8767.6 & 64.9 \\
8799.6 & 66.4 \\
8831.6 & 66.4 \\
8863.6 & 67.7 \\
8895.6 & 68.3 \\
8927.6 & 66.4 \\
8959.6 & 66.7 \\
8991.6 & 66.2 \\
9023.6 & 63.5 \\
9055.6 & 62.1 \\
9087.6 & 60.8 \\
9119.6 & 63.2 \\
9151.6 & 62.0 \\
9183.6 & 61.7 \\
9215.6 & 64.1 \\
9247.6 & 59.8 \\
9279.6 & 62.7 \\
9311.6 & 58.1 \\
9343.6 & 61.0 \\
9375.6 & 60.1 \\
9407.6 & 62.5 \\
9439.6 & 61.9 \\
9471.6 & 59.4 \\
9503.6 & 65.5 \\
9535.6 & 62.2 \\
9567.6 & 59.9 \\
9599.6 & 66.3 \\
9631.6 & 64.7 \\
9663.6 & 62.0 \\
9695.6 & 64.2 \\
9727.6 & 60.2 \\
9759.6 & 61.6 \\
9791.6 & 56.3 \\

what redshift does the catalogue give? 0.18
